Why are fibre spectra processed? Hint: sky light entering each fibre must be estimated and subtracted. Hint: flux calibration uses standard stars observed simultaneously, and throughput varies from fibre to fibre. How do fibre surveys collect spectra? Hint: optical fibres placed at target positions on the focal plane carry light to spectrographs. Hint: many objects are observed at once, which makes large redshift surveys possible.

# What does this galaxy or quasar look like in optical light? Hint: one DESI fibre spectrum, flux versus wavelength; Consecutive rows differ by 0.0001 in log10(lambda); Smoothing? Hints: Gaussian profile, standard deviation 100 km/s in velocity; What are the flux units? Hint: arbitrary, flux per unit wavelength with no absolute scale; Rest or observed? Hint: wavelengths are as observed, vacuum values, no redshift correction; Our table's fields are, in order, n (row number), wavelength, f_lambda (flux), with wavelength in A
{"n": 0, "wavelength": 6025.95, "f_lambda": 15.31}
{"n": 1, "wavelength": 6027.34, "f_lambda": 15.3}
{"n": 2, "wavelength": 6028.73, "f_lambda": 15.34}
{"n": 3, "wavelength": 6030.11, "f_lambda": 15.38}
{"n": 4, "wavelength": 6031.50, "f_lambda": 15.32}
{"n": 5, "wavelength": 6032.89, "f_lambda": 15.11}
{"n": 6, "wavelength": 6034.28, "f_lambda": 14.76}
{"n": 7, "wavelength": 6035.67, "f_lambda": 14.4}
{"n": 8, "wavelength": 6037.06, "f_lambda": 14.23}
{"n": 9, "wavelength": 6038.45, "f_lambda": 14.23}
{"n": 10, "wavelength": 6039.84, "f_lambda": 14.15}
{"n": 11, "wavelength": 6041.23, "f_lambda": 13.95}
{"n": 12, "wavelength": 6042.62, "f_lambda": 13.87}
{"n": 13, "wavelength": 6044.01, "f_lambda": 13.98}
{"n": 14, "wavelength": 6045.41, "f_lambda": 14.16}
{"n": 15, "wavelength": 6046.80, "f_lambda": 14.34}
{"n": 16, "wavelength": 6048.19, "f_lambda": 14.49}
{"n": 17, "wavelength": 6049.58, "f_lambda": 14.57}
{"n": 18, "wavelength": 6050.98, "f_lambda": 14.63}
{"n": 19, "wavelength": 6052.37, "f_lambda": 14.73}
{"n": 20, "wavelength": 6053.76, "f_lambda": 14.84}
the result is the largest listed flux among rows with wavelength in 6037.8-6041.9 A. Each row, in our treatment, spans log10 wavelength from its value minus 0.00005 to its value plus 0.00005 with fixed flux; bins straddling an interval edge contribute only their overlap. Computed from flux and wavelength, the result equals 14.23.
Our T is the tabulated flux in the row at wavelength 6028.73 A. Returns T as 15.34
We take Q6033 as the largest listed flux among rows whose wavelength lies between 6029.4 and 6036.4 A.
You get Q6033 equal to 15.38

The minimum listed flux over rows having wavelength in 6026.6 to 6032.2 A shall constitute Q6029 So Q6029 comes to 15.3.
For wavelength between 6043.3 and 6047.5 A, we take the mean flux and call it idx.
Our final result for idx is 14.2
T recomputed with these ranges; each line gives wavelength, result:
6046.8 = 14.34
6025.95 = 15.31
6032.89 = 15.11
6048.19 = 14.49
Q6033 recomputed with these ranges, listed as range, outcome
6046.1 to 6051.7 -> 14.63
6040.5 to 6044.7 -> 13.98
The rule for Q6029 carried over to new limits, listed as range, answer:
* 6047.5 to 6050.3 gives 14.49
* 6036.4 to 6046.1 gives 13.87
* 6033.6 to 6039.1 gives 14.23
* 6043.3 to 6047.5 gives 13.98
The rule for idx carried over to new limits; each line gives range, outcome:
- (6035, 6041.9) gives 14.2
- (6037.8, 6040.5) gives 14.2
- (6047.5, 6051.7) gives 14.6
